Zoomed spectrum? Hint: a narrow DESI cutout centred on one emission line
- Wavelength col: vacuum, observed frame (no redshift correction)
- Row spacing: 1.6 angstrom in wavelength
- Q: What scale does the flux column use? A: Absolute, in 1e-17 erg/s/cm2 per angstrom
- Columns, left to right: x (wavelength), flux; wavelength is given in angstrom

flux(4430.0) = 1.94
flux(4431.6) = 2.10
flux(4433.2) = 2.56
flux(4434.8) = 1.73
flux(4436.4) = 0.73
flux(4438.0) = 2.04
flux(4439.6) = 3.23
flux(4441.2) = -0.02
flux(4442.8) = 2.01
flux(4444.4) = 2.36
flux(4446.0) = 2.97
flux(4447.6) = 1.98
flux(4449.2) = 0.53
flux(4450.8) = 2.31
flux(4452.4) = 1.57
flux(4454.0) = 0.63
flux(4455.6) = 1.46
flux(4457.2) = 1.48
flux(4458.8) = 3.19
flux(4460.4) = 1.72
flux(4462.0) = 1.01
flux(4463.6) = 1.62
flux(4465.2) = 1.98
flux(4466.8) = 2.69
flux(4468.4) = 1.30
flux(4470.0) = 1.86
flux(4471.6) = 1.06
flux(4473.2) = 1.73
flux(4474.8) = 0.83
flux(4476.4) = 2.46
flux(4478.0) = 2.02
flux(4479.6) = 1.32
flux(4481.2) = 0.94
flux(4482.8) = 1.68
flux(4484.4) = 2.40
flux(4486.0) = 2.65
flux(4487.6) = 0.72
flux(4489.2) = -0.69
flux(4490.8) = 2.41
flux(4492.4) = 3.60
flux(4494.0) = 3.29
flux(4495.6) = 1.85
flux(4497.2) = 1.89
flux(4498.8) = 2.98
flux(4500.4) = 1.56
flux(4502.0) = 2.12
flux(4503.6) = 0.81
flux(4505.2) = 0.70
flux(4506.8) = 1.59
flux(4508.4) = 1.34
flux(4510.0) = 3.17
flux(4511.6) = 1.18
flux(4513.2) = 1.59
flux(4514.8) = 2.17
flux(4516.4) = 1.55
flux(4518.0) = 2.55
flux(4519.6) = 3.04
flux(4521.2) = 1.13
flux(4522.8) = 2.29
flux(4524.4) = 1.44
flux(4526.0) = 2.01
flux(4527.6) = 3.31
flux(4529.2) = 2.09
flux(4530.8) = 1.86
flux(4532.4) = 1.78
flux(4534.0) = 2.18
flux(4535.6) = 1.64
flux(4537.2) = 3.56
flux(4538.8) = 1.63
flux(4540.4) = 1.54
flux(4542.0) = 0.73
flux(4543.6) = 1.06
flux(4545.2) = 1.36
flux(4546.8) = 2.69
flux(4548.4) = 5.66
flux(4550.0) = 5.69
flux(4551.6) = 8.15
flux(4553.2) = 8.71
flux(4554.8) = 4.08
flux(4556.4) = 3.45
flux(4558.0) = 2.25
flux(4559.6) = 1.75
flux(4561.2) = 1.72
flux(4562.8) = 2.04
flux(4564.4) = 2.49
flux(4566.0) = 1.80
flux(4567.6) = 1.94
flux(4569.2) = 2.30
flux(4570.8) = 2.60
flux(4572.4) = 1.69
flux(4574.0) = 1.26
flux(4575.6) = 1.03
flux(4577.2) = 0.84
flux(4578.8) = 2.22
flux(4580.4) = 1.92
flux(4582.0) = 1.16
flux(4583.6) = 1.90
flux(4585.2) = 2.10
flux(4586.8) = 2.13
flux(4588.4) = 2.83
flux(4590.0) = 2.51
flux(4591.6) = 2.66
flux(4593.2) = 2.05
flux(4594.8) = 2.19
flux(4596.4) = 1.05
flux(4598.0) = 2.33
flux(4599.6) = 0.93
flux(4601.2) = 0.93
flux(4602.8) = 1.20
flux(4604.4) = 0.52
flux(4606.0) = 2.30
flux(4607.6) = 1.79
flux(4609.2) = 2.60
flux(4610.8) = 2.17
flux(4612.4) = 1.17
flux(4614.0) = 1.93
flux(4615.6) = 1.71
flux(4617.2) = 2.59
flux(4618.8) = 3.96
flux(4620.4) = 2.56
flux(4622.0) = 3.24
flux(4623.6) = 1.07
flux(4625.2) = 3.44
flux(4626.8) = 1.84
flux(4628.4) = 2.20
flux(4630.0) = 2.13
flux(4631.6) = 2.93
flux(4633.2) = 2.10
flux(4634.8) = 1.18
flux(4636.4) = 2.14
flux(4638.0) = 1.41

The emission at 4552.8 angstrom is [O II] 3727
